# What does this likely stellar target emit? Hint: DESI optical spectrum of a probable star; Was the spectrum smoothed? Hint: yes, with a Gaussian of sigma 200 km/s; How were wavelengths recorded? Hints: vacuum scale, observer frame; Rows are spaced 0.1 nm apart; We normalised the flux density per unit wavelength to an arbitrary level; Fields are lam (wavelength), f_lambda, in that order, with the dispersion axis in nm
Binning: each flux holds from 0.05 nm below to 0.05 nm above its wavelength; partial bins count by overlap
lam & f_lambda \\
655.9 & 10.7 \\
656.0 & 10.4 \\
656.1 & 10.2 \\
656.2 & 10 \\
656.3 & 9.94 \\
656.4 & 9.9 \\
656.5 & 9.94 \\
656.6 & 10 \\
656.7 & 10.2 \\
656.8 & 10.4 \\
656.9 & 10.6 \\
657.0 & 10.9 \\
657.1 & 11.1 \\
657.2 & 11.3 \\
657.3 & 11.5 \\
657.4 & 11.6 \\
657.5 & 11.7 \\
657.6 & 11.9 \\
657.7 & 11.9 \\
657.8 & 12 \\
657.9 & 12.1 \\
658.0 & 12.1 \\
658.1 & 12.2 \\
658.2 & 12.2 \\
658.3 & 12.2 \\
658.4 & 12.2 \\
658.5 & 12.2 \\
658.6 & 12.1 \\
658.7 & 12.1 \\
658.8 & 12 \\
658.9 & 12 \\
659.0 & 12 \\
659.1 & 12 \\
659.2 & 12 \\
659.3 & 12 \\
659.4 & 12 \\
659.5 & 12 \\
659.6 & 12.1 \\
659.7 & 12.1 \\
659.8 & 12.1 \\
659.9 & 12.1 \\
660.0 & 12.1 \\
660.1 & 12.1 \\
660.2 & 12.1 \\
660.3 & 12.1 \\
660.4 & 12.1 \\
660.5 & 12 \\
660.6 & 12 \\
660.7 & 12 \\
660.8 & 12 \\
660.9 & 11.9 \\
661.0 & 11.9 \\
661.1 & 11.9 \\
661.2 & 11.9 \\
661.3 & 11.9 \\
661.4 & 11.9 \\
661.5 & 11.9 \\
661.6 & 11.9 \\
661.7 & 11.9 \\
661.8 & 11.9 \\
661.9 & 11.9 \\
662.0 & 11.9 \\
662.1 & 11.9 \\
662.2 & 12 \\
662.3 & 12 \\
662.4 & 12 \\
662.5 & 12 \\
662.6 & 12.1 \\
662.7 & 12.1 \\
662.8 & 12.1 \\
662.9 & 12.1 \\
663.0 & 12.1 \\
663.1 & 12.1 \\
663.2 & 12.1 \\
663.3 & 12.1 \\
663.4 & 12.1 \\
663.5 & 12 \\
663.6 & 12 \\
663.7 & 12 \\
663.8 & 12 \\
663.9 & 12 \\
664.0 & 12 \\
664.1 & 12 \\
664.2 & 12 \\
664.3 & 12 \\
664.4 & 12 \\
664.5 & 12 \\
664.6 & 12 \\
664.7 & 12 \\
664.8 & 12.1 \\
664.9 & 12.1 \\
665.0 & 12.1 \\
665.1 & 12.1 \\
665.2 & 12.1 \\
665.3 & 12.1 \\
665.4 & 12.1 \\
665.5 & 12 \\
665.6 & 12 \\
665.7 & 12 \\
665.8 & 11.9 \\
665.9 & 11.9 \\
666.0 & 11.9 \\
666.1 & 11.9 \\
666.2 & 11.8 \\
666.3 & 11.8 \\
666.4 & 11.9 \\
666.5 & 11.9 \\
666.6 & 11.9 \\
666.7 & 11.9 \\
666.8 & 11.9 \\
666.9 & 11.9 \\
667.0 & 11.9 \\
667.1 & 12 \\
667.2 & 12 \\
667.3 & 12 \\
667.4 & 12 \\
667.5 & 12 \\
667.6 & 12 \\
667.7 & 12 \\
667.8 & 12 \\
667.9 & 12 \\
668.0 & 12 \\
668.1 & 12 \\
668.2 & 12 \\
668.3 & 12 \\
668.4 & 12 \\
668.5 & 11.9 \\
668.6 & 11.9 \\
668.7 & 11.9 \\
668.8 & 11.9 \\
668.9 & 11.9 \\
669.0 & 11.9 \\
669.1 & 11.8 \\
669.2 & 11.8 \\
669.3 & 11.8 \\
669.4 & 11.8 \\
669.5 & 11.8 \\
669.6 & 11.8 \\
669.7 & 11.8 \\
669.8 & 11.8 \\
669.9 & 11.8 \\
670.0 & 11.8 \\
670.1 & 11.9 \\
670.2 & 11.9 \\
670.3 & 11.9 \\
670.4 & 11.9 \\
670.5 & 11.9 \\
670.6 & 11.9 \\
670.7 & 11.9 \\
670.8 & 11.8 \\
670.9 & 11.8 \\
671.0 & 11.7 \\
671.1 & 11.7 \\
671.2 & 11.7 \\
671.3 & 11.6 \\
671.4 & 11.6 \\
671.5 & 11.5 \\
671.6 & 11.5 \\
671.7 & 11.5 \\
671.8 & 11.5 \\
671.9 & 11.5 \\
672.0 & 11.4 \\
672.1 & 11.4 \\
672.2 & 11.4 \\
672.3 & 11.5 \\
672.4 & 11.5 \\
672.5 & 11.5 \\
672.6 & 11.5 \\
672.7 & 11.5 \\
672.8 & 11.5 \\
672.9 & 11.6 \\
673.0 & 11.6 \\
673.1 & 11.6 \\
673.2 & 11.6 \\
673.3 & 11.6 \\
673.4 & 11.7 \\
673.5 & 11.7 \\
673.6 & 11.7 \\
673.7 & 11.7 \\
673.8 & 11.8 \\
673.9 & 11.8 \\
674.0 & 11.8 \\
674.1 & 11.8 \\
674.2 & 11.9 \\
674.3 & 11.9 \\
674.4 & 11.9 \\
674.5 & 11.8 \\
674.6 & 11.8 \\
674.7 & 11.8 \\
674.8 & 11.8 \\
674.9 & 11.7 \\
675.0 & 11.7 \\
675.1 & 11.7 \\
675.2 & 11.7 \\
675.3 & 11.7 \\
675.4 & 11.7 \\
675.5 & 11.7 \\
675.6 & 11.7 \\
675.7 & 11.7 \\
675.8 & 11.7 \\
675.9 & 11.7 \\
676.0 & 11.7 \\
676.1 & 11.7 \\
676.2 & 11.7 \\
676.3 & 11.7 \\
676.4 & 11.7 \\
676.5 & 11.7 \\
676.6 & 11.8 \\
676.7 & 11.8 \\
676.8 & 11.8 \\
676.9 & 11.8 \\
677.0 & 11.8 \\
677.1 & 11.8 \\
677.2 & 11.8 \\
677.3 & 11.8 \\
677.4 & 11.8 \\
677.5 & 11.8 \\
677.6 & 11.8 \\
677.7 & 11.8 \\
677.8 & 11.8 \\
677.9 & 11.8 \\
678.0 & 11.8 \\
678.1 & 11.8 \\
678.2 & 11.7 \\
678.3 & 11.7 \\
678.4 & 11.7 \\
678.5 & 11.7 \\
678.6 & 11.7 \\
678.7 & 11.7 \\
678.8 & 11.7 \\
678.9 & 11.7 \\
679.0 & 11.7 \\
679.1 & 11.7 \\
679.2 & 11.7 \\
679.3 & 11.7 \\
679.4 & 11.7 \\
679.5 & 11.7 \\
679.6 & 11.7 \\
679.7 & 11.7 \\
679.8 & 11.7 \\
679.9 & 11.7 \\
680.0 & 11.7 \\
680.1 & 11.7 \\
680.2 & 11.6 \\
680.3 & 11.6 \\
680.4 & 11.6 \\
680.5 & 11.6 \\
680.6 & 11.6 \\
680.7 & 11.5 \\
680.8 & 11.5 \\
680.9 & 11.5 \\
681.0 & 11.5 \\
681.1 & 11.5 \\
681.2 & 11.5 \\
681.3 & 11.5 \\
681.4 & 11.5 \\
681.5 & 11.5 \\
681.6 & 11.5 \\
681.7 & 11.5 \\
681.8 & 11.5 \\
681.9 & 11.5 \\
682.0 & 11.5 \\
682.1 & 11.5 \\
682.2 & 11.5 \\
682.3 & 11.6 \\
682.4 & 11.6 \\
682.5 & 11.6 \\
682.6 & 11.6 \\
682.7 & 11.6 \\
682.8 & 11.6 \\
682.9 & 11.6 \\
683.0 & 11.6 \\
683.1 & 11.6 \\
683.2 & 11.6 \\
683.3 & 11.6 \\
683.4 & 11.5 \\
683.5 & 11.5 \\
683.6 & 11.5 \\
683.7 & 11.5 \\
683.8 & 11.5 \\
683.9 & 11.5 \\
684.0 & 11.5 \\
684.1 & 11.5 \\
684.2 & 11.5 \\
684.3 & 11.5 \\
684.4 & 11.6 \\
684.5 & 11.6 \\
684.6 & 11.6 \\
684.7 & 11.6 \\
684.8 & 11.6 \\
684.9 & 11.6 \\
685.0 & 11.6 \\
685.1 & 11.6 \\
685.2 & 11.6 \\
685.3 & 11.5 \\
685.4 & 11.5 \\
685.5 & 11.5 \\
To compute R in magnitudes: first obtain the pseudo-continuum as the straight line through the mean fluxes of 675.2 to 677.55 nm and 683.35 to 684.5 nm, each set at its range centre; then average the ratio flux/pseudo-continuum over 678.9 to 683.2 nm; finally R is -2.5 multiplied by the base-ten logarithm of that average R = 0.00 mag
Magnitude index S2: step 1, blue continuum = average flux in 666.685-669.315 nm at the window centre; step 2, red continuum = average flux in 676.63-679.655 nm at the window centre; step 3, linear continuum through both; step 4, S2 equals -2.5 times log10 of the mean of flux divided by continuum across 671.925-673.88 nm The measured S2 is 0.03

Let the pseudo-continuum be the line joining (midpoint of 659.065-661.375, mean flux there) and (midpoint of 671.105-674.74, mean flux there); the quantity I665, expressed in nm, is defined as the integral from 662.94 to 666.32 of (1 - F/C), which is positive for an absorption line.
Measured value -0.04 nm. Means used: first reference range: 12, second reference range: 11.6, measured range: 12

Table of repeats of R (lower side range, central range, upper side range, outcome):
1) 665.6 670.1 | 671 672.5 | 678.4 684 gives 0.03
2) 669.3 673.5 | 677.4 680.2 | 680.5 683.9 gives -0.01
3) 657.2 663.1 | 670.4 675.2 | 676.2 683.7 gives 0.01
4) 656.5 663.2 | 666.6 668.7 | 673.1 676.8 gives -0.02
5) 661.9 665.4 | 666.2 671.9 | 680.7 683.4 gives 0.00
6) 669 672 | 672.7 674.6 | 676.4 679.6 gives 0.00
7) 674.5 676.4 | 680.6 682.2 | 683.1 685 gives 0.01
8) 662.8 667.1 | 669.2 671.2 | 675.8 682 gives 0.00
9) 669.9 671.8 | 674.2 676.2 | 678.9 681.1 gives 0.00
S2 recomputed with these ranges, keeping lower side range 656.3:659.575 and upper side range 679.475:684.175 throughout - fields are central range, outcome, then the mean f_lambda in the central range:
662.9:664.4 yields -0.04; 12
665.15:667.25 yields -0.04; 11.9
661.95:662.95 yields -0.04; 12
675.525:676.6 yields -0.01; 11.7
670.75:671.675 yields -0.01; 11.7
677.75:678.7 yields -0.02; 11.7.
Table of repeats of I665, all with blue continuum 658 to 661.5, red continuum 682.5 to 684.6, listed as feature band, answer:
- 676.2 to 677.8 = -0.01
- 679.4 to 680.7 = 0.00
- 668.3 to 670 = 0.00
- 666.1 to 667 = 0.00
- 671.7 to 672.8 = 0.03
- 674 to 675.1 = -0.01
